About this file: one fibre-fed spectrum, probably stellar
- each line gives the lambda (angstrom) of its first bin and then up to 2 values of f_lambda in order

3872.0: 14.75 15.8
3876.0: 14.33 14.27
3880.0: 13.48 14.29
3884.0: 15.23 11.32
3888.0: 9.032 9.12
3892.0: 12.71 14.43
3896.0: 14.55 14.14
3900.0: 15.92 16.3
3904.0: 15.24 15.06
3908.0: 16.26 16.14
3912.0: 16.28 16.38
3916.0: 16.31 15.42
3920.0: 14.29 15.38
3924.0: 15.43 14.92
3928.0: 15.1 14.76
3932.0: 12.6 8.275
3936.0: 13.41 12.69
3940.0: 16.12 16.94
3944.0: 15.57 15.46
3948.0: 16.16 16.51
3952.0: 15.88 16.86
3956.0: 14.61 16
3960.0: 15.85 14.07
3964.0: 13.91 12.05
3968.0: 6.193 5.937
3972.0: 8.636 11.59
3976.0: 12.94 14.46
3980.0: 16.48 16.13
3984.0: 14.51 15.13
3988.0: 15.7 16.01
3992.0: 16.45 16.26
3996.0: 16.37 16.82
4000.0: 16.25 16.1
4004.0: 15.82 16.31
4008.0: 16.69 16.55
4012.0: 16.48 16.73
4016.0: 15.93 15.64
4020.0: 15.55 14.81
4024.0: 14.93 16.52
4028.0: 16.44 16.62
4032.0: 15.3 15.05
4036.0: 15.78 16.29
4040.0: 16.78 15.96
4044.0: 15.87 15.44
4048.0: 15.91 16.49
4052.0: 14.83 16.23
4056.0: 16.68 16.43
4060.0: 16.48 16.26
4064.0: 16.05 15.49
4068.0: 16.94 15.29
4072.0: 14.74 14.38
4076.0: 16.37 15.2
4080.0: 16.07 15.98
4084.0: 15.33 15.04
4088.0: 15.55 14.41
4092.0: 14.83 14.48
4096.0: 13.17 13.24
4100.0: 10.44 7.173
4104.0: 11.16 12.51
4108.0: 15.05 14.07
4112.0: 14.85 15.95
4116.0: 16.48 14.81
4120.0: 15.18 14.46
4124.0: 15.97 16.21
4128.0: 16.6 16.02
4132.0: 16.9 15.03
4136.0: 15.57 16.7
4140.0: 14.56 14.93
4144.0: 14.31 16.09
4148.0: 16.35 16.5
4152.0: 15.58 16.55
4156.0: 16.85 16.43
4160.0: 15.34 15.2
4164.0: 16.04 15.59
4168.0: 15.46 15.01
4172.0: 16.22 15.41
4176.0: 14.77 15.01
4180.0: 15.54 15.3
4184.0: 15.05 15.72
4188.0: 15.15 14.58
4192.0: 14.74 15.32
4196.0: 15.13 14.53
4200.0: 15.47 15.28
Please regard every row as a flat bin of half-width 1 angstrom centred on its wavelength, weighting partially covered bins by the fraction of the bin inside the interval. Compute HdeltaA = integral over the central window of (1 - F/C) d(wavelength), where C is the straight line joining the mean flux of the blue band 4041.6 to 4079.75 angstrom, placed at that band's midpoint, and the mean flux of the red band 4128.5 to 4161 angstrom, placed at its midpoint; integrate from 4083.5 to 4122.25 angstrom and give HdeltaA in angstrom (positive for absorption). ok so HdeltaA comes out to 4.8 angstrom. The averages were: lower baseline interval 15.8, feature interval 13.9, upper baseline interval 15.9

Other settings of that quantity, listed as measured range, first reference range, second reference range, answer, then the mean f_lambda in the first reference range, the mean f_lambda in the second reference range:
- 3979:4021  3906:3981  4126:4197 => -4.4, 14.2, 15.6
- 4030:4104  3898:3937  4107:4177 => 1.2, 14.9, 15.6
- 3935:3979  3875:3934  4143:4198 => 2.5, 14.3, 15.5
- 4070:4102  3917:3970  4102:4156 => 1.2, 14.2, 15.2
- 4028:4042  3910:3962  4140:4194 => -0.7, 15.1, 15.5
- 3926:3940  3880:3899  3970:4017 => 0.6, 12.8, 15.2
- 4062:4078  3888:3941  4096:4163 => -0.9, 14.4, 14.9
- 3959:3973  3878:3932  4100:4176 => 3.5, 14.5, 15.2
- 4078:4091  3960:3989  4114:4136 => -0.4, 12.8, 15.8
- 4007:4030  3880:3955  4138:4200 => -1.7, 14.6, 15.5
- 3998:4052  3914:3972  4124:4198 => -4.9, 14.1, 15.6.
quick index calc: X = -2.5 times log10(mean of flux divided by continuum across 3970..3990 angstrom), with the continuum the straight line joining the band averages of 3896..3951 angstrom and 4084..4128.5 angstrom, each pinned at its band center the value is 0.09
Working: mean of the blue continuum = 15.1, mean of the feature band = 13.7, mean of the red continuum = 14.2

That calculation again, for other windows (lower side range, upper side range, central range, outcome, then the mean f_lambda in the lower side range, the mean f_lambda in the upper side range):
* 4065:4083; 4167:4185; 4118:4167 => -0.025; 15.6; 15.3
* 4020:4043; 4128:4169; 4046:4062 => -0.018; 15.8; 15.8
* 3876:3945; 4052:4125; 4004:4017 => -0.127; 14.3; 14.8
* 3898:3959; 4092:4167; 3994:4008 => -0.084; 15.2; 14.9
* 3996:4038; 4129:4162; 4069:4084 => 0.036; 16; 15.8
